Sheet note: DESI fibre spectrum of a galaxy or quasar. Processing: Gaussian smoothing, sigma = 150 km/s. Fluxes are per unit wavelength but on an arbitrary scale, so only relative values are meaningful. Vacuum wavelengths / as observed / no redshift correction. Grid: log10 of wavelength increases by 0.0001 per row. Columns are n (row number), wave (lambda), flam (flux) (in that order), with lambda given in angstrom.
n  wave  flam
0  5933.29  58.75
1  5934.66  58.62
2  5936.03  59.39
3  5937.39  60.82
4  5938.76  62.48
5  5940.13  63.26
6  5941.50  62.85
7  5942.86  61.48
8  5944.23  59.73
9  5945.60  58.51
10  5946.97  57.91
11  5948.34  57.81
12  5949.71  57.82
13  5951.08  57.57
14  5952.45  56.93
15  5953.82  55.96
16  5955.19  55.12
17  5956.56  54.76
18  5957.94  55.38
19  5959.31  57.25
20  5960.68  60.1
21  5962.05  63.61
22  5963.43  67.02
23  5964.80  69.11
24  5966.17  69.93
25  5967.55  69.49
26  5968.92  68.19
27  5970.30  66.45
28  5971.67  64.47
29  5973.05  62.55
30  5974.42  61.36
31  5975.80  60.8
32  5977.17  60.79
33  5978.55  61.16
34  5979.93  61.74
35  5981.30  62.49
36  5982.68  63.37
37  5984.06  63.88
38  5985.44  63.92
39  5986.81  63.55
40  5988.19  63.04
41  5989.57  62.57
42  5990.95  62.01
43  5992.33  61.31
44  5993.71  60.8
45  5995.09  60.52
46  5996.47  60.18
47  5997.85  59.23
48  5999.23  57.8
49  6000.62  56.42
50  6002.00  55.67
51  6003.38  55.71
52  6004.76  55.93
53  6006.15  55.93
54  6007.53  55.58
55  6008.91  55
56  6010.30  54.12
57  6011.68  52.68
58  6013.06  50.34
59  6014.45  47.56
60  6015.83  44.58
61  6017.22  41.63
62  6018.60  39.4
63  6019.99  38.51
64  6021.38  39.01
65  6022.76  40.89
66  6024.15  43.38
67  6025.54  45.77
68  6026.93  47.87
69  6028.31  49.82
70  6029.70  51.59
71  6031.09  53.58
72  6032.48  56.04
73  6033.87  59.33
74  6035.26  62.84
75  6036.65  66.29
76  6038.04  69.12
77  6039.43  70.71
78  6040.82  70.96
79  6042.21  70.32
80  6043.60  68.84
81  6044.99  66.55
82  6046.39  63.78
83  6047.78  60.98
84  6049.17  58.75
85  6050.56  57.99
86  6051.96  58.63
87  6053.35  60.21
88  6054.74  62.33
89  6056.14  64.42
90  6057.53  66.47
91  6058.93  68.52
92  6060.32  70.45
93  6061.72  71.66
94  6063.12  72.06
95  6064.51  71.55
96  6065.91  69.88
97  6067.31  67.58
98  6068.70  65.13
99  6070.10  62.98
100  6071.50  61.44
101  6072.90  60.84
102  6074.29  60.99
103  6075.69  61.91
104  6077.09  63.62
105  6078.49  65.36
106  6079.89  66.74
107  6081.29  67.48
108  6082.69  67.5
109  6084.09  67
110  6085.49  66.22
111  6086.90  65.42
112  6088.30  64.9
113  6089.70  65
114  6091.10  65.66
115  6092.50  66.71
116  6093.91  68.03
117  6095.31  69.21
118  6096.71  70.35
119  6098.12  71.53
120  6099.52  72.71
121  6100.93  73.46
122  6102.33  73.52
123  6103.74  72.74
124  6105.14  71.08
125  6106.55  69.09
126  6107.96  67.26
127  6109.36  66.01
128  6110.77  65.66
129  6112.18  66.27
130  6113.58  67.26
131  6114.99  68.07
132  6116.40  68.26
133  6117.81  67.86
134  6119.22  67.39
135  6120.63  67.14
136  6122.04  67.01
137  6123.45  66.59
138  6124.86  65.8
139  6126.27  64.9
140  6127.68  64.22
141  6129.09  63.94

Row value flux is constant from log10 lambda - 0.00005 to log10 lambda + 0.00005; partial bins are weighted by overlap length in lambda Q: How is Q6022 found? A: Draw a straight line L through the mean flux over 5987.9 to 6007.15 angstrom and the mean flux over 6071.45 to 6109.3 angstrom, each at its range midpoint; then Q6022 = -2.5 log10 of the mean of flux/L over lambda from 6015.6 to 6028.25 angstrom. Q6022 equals 0.39 mag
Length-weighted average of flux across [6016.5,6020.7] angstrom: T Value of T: 39.8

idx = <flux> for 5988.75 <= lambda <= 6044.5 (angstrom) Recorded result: 55.3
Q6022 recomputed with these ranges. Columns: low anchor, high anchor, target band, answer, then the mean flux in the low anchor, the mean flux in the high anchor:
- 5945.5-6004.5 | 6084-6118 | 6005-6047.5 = 0.18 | 61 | 68.4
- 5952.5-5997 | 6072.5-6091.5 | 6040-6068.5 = -0.03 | 62.2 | 65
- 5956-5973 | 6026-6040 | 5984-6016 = 0.06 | 63.8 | 58.4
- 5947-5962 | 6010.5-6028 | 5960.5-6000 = -0.21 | 57.2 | 44.7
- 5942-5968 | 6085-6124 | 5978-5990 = -0.02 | 60.2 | 68.2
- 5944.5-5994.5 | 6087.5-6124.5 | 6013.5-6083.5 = 0.10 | 61.6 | 68.4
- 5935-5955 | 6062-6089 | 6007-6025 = 0.33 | 59.4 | 65.8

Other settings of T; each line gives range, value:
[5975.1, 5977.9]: 60.8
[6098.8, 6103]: 73.3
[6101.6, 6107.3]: 71.6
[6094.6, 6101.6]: 71.4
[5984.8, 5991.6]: 63.1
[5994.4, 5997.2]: 60.4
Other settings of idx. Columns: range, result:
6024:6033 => 50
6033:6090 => 65.4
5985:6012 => 58.6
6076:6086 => 66.1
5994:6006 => 57.7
